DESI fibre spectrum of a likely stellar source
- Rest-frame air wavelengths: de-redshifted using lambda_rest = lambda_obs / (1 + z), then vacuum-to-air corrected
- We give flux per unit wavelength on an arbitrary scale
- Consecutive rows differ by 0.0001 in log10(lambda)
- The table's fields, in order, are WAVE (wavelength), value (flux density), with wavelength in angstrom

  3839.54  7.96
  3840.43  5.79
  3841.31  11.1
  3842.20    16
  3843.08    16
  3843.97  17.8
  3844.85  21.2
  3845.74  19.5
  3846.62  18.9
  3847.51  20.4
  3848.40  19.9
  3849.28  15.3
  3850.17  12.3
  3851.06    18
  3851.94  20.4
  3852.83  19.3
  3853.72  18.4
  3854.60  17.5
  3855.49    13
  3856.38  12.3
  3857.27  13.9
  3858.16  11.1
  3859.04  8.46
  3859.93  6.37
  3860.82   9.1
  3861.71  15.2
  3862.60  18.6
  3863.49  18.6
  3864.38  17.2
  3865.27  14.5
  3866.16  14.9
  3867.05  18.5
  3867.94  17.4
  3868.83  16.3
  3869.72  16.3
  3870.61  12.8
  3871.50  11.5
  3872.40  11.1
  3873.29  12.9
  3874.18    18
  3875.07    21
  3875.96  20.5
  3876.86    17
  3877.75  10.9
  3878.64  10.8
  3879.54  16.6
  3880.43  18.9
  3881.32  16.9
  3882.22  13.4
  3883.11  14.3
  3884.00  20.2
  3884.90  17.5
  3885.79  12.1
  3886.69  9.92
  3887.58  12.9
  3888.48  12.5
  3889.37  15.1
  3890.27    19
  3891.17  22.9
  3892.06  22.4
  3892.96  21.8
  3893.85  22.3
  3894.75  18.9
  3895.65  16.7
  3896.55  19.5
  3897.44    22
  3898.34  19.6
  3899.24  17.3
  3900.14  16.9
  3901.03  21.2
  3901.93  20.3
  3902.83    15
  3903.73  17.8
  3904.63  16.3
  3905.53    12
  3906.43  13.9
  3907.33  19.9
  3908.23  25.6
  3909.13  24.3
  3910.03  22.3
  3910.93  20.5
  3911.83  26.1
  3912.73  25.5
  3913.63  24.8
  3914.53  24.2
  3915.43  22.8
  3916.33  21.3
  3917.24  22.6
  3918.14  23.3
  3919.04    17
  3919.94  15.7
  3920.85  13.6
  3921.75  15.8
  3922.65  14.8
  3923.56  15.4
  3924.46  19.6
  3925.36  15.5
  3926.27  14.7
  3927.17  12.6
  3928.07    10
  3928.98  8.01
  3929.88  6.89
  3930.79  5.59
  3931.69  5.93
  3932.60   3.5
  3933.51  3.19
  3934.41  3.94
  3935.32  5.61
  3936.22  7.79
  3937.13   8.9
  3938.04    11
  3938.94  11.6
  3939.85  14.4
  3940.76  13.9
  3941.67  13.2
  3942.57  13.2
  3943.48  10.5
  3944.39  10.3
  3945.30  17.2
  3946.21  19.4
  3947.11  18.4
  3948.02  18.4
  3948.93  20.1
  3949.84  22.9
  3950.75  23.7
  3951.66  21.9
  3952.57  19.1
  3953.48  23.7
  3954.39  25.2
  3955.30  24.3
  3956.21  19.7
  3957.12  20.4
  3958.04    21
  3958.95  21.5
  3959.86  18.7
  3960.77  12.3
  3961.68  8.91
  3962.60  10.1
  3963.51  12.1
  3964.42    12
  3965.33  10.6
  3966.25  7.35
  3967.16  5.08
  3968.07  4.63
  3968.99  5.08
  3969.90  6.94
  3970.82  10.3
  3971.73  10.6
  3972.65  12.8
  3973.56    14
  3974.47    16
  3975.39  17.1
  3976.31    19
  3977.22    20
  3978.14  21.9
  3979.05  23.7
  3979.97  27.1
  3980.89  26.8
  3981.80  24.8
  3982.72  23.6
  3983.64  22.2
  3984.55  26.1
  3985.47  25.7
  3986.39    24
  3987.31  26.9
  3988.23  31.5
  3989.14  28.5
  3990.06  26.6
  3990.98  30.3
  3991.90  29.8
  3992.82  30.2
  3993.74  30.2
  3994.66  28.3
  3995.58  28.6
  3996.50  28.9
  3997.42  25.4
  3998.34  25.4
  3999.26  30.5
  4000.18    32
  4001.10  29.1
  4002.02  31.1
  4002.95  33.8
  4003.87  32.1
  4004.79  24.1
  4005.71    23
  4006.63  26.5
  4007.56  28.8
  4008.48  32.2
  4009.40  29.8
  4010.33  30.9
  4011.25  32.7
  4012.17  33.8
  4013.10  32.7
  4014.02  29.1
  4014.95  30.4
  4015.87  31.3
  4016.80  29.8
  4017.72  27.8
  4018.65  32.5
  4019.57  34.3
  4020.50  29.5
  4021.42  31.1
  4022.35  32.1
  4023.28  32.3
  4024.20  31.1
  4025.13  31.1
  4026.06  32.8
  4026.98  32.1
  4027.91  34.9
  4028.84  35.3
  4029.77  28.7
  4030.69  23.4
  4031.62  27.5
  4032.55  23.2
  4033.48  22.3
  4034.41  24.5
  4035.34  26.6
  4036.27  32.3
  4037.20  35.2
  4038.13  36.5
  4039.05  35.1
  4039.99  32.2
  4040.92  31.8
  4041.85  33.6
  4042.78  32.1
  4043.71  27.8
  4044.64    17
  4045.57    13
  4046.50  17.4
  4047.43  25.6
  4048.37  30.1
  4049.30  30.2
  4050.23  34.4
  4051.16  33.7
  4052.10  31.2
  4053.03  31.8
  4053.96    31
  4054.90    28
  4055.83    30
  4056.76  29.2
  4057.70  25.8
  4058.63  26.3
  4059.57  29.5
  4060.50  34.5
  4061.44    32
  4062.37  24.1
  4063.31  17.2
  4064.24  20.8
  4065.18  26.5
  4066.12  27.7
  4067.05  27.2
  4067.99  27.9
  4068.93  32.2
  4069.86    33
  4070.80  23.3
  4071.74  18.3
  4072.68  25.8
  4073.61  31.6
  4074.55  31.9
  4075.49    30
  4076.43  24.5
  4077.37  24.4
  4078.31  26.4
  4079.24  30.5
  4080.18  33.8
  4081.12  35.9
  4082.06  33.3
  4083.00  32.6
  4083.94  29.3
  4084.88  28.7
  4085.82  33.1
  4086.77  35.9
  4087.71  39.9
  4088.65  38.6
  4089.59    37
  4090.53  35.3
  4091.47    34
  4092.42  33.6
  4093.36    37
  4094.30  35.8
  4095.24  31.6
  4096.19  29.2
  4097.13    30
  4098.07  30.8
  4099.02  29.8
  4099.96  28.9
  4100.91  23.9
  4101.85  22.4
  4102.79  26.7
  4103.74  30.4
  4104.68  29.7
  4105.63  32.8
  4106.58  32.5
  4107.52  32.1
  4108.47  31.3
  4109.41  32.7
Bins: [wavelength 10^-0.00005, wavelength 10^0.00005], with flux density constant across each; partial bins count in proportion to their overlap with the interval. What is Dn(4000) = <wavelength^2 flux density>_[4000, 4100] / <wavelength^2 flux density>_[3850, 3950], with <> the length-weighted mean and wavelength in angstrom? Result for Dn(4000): 2.04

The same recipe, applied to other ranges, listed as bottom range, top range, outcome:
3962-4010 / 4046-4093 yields 1.38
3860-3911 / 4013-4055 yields 1.89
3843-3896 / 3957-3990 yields 1.15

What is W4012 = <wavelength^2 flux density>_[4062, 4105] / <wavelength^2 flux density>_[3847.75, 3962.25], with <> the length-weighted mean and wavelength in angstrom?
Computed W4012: 2.0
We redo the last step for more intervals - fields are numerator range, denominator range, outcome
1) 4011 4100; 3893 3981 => 1.98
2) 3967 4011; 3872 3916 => 1.38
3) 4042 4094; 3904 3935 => 1.98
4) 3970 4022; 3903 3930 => 1.52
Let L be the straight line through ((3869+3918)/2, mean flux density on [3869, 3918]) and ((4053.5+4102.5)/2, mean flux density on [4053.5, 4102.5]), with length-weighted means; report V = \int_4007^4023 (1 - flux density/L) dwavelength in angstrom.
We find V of -3.3 angstrom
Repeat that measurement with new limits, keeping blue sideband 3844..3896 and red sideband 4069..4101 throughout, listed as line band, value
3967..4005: 1.9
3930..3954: 9.1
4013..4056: -3.2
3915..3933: 5.0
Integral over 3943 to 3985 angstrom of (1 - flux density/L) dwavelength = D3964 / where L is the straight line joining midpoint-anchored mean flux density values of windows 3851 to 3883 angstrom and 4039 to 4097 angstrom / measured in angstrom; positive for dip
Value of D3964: 9.55 angstrom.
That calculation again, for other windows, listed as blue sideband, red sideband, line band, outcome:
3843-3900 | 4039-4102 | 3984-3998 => -2.2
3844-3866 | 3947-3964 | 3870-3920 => -3.0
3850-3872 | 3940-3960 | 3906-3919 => -4.0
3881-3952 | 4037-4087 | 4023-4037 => -1.7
